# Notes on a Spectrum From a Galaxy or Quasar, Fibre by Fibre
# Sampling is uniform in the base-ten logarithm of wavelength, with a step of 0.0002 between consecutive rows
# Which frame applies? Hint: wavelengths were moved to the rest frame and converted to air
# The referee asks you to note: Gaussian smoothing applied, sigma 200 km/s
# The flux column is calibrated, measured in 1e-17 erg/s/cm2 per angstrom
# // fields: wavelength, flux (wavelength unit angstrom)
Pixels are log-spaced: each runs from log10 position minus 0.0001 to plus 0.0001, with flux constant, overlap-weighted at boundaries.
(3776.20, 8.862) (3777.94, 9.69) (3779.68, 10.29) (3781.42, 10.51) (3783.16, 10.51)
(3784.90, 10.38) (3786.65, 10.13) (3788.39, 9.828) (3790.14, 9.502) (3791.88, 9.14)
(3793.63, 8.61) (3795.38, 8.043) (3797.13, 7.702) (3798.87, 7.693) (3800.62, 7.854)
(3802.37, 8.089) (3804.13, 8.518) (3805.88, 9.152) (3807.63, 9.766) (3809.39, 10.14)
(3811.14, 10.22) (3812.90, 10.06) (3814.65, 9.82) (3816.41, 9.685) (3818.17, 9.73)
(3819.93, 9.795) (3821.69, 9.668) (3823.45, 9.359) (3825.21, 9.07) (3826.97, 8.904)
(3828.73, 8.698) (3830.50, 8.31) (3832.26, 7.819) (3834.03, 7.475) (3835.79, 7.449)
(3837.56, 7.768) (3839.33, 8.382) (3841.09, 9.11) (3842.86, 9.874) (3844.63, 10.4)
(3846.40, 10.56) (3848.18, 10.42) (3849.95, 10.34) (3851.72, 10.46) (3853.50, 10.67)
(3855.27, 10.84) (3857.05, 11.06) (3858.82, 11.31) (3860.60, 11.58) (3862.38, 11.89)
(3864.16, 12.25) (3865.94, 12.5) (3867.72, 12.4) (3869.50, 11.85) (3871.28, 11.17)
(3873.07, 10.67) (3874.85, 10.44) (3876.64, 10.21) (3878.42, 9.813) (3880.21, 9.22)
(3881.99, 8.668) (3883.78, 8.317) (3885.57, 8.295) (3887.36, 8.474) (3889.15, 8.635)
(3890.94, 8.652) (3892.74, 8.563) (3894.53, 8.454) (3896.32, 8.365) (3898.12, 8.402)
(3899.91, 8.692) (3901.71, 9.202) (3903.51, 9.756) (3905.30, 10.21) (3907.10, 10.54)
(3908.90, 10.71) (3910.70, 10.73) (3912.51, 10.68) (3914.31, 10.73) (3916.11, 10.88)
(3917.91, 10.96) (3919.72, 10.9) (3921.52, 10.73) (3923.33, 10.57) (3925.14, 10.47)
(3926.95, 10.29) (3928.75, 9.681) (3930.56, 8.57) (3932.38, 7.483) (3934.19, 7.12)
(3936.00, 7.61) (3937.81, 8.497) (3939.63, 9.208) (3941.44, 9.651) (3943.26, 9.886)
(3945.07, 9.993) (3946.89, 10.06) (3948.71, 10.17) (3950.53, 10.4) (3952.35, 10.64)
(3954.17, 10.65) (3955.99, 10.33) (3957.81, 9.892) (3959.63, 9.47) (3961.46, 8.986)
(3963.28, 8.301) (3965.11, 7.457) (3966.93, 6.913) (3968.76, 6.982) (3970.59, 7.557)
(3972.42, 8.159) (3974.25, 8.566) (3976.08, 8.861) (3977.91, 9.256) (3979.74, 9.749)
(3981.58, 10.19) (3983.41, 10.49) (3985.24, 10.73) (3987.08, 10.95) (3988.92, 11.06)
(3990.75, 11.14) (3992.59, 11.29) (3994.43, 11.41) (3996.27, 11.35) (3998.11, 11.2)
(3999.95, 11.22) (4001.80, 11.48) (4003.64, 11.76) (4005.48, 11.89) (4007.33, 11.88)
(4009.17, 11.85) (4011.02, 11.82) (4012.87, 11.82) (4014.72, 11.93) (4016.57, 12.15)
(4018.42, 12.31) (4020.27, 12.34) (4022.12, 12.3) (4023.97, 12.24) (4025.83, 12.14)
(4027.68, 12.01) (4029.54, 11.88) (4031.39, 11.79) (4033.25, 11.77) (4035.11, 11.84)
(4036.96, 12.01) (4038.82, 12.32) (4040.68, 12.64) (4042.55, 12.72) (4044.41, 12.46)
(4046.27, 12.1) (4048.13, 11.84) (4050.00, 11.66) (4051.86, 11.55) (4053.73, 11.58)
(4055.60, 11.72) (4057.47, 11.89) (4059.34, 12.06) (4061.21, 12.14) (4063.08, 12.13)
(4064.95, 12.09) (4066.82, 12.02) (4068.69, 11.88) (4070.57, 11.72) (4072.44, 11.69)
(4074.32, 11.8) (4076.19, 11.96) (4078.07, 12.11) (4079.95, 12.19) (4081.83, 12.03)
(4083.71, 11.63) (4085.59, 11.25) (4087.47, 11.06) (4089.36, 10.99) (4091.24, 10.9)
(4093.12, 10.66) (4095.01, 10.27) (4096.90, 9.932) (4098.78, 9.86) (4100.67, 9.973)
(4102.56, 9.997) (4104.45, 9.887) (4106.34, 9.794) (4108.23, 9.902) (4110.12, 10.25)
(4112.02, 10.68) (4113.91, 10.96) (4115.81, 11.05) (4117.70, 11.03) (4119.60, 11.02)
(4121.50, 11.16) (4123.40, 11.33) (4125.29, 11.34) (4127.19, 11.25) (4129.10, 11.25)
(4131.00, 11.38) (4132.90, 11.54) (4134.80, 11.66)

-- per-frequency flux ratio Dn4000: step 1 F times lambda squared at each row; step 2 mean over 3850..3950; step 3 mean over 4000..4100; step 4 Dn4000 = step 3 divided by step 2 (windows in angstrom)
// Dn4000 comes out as 1.28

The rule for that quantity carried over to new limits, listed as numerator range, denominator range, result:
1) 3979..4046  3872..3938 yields 1.30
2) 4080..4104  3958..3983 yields 1.33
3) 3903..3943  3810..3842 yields 1.15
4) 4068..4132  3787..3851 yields 1.39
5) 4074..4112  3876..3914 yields 1.28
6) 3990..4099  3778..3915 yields 1.34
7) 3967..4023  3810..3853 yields 1.25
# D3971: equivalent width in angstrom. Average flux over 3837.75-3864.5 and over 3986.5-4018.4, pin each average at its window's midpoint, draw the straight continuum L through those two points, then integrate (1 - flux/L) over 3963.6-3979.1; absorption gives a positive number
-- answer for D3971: 4.6 angstrom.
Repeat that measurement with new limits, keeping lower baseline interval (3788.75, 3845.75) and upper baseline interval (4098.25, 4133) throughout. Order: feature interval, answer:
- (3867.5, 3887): -1.41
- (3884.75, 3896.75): 1.13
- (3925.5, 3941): 1.57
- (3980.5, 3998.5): -1.80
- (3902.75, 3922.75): -2.34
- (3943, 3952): -0.40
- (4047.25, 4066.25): -2.76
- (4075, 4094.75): -1.71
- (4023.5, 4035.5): -2.05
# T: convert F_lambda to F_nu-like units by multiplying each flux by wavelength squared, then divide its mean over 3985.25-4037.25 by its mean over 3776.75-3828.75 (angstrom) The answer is 1.39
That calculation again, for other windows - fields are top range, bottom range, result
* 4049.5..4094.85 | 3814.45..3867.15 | 1.33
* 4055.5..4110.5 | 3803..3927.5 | 1.27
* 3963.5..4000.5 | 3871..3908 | 1.10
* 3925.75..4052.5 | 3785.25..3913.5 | 1.18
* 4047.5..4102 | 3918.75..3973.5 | 1.33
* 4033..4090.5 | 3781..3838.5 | 1.49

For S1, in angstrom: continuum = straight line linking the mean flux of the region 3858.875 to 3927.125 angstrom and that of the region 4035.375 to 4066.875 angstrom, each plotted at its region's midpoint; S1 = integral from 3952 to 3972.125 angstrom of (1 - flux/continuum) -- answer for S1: 4.0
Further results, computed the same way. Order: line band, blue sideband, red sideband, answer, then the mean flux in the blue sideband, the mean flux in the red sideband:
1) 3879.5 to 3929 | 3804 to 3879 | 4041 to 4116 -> 3.46 angstrom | 10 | 11.3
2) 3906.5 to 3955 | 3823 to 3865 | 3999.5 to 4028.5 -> 4.27 angstrom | 9.76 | 12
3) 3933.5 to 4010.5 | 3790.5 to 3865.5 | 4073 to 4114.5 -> 2.54 angstrom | 9.49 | 10.8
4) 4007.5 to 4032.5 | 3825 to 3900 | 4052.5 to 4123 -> -3.06 angstrom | 9.7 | 11.2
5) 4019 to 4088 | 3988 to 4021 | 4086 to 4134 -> -4.62 angstrom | 11.7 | 10.7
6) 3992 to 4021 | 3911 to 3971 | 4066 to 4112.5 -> -4.56 angstrom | 9.47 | 11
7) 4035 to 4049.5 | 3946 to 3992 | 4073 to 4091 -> -1.82 angstrom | 9.49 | 11.6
